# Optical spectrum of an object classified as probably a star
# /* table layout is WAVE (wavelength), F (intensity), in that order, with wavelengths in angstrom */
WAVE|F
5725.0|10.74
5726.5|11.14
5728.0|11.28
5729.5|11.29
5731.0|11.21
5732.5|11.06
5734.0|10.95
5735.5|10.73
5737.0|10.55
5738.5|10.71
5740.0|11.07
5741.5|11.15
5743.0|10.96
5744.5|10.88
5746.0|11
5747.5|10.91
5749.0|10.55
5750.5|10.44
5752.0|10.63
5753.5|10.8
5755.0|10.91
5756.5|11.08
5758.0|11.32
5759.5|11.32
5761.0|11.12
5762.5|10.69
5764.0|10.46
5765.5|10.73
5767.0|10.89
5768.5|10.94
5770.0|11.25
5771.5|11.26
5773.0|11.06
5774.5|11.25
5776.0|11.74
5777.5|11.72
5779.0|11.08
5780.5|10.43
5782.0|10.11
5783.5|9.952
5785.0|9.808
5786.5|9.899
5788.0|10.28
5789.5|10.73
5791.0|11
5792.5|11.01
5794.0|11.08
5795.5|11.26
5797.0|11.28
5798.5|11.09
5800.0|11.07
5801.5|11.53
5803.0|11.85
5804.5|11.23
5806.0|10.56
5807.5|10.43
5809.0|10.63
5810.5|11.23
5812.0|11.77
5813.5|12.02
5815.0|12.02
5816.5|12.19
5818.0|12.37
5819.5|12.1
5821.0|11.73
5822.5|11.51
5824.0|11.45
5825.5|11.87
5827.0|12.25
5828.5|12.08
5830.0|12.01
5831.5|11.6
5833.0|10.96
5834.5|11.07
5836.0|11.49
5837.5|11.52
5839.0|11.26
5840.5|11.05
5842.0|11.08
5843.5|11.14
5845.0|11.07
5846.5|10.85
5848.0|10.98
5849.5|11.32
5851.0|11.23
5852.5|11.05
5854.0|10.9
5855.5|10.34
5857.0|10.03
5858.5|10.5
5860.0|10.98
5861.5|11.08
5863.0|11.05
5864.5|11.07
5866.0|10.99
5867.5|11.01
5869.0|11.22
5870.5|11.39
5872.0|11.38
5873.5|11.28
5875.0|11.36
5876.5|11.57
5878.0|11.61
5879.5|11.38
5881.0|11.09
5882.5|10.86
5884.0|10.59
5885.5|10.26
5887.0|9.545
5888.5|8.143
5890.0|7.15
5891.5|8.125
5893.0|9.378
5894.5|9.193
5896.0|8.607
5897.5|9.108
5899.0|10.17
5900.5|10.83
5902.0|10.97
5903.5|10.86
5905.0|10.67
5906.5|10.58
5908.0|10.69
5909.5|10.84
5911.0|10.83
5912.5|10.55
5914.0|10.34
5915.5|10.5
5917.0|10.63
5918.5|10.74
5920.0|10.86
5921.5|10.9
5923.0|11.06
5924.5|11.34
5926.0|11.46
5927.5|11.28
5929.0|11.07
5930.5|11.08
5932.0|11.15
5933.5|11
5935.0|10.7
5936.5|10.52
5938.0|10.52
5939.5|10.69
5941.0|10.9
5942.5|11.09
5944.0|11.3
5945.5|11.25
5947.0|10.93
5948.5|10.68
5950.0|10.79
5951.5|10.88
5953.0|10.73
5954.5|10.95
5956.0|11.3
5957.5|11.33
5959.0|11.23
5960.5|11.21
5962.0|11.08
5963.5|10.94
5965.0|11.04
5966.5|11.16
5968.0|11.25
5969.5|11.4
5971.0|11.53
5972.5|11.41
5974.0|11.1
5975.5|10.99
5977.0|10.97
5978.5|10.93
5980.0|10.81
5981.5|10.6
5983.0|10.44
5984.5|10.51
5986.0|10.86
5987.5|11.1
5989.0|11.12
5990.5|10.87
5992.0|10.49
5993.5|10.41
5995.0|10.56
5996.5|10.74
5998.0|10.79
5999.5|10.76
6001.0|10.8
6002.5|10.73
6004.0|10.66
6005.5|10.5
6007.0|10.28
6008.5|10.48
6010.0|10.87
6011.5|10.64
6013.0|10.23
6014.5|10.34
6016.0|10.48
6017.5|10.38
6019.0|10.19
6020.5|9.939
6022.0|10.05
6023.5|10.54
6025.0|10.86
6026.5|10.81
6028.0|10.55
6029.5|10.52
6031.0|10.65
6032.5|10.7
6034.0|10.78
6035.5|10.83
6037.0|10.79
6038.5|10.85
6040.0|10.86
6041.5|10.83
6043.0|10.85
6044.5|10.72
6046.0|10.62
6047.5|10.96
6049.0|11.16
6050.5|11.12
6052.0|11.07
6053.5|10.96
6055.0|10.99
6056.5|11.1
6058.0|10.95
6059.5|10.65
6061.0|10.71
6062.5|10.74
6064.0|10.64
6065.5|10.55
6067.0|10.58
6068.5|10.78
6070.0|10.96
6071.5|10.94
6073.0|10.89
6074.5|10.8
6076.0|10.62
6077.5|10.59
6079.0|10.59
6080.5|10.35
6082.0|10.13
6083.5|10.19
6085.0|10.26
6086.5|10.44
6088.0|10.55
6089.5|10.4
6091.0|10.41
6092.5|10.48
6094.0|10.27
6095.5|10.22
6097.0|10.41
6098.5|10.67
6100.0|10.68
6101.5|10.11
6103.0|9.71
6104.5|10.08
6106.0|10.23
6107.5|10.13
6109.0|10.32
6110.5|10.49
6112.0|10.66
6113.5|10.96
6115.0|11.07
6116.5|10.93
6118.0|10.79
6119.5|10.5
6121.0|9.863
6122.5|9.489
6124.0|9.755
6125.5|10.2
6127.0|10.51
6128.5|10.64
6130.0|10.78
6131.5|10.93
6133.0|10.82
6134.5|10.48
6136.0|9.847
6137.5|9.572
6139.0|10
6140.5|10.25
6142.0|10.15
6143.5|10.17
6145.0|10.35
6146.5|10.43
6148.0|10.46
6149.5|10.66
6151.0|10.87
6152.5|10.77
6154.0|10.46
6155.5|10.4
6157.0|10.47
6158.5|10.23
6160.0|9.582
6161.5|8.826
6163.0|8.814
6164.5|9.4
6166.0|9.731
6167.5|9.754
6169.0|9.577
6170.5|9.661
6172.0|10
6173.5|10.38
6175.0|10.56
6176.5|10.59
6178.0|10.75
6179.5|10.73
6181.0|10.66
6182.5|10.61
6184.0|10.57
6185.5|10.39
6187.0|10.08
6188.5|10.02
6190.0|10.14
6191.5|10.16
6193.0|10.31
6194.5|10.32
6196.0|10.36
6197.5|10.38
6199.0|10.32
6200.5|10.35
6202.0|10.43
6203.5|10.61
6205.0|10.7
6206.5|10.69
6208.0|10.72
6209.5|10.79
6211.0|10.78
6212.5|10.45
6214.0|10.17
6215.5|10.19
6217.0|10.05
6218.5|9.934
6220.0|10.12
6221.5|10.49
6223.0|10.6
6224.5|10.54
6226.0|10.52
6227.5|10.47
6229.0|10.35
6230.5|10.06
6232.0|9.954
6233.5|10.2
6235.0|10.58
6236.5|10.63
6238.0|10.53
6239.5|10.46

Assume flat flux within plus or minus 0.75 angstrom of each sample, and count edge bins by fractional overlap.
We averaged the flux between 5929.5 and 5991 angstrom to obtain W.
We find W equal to 11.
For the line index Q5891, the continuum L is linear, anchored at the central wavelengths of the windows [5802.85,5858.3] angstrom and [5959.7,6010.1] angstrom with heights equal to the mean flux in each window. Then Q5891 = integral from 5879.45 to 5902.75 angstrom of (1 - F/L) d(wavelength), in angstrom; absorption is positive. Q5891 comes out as 3.1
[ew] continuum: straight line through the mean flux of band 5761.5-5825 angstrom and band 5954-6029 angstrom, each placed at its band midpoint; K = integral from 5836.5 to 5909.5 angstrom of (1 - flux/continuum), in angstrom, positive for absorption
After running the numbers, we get 2.55 angstrom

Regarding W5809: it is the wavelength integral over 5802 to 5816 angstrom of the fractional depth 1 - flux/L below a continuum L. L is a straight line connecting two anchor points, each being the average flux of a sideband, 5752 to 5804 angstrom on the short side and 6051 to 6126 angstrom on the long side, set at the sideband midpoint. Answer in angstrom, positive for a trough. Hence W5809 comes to -0.55 angstrom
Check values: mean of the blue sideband 10.9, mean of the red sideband 10.5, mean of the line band 11.3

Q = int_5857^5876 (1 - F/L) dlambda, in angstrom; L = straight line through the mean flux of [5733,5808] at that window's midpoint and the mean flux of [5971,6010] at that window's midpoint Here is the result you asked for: -0.4 angstrom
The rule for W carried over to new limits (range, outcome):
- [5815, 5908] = 10.9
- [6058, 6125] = 10.5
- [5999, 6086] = 10.7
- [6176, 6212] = 10.5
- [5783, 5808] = 10.8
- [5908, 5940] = 10.9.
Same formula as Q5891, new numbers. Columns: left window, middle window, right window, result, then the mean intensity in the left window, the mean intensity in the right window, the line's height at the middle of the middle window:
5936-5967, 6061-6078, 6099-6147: -0.3 angstrom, 11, 10.3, 10.5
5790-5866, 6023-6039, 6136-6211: -0.1 angstrom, 11.3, 10.3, 10.7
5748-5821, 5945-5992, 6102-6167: -1.7 angstrom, 11.1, 10.2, 10.6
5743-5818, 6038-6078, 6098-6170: -1.7 angstrom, 11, 10.2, 10.4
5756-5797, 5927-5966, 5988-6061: -0.9 angstrom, 10.9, 10.7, 10.7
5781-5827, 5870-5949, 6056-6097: 2.6 angstrom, 11.2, 10.6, 10.9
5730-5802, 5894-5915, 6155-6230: 0.7 angstrom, 10.9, 10.3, 10.7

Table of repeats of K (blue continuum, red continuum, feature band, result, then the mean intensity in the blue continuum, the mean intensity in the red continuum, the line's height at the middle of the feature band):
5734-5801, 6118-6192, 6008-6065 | -1.5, 10.9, 10.2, 10.4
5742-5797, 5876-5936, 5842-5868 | -0.8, 10.9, 10.4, 10.6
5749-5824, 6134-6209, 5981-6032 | 0.1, 11.1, 10.2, 10.6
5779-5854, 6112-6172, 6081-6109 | 0.2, 11.2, 10.2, 10.4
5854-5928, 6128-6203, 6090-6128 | -0.2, 10.5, 10.2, 10.3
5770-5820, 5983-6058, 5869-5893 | 1.3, 11.1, 10.7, 11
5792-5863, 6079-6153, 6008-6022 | 0.4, 11.3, 10.4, 10.7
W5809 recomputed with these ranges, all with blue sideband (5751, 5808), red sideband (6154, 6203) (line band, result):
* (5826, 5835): -0.7 angstrom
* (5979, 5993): -0.3 angstrom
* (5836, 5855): -0.6 angstrom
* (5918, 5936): -0.7 angstrom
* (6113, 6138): -0.4 angstrom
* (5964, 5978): -0.9 angstrom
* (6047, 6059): -0.7 angstrom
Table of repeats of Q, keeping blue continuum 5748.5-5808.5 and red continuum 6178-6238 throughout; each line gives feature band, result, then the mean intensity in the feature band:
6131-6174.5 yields 1.5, 10.1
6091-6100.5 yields 0.1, 10.4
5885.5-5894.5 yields 1.7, 8.68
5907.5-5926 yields -0.1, 10.8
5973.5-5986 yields -0.1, 10.8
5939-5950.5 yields -0.3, 11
